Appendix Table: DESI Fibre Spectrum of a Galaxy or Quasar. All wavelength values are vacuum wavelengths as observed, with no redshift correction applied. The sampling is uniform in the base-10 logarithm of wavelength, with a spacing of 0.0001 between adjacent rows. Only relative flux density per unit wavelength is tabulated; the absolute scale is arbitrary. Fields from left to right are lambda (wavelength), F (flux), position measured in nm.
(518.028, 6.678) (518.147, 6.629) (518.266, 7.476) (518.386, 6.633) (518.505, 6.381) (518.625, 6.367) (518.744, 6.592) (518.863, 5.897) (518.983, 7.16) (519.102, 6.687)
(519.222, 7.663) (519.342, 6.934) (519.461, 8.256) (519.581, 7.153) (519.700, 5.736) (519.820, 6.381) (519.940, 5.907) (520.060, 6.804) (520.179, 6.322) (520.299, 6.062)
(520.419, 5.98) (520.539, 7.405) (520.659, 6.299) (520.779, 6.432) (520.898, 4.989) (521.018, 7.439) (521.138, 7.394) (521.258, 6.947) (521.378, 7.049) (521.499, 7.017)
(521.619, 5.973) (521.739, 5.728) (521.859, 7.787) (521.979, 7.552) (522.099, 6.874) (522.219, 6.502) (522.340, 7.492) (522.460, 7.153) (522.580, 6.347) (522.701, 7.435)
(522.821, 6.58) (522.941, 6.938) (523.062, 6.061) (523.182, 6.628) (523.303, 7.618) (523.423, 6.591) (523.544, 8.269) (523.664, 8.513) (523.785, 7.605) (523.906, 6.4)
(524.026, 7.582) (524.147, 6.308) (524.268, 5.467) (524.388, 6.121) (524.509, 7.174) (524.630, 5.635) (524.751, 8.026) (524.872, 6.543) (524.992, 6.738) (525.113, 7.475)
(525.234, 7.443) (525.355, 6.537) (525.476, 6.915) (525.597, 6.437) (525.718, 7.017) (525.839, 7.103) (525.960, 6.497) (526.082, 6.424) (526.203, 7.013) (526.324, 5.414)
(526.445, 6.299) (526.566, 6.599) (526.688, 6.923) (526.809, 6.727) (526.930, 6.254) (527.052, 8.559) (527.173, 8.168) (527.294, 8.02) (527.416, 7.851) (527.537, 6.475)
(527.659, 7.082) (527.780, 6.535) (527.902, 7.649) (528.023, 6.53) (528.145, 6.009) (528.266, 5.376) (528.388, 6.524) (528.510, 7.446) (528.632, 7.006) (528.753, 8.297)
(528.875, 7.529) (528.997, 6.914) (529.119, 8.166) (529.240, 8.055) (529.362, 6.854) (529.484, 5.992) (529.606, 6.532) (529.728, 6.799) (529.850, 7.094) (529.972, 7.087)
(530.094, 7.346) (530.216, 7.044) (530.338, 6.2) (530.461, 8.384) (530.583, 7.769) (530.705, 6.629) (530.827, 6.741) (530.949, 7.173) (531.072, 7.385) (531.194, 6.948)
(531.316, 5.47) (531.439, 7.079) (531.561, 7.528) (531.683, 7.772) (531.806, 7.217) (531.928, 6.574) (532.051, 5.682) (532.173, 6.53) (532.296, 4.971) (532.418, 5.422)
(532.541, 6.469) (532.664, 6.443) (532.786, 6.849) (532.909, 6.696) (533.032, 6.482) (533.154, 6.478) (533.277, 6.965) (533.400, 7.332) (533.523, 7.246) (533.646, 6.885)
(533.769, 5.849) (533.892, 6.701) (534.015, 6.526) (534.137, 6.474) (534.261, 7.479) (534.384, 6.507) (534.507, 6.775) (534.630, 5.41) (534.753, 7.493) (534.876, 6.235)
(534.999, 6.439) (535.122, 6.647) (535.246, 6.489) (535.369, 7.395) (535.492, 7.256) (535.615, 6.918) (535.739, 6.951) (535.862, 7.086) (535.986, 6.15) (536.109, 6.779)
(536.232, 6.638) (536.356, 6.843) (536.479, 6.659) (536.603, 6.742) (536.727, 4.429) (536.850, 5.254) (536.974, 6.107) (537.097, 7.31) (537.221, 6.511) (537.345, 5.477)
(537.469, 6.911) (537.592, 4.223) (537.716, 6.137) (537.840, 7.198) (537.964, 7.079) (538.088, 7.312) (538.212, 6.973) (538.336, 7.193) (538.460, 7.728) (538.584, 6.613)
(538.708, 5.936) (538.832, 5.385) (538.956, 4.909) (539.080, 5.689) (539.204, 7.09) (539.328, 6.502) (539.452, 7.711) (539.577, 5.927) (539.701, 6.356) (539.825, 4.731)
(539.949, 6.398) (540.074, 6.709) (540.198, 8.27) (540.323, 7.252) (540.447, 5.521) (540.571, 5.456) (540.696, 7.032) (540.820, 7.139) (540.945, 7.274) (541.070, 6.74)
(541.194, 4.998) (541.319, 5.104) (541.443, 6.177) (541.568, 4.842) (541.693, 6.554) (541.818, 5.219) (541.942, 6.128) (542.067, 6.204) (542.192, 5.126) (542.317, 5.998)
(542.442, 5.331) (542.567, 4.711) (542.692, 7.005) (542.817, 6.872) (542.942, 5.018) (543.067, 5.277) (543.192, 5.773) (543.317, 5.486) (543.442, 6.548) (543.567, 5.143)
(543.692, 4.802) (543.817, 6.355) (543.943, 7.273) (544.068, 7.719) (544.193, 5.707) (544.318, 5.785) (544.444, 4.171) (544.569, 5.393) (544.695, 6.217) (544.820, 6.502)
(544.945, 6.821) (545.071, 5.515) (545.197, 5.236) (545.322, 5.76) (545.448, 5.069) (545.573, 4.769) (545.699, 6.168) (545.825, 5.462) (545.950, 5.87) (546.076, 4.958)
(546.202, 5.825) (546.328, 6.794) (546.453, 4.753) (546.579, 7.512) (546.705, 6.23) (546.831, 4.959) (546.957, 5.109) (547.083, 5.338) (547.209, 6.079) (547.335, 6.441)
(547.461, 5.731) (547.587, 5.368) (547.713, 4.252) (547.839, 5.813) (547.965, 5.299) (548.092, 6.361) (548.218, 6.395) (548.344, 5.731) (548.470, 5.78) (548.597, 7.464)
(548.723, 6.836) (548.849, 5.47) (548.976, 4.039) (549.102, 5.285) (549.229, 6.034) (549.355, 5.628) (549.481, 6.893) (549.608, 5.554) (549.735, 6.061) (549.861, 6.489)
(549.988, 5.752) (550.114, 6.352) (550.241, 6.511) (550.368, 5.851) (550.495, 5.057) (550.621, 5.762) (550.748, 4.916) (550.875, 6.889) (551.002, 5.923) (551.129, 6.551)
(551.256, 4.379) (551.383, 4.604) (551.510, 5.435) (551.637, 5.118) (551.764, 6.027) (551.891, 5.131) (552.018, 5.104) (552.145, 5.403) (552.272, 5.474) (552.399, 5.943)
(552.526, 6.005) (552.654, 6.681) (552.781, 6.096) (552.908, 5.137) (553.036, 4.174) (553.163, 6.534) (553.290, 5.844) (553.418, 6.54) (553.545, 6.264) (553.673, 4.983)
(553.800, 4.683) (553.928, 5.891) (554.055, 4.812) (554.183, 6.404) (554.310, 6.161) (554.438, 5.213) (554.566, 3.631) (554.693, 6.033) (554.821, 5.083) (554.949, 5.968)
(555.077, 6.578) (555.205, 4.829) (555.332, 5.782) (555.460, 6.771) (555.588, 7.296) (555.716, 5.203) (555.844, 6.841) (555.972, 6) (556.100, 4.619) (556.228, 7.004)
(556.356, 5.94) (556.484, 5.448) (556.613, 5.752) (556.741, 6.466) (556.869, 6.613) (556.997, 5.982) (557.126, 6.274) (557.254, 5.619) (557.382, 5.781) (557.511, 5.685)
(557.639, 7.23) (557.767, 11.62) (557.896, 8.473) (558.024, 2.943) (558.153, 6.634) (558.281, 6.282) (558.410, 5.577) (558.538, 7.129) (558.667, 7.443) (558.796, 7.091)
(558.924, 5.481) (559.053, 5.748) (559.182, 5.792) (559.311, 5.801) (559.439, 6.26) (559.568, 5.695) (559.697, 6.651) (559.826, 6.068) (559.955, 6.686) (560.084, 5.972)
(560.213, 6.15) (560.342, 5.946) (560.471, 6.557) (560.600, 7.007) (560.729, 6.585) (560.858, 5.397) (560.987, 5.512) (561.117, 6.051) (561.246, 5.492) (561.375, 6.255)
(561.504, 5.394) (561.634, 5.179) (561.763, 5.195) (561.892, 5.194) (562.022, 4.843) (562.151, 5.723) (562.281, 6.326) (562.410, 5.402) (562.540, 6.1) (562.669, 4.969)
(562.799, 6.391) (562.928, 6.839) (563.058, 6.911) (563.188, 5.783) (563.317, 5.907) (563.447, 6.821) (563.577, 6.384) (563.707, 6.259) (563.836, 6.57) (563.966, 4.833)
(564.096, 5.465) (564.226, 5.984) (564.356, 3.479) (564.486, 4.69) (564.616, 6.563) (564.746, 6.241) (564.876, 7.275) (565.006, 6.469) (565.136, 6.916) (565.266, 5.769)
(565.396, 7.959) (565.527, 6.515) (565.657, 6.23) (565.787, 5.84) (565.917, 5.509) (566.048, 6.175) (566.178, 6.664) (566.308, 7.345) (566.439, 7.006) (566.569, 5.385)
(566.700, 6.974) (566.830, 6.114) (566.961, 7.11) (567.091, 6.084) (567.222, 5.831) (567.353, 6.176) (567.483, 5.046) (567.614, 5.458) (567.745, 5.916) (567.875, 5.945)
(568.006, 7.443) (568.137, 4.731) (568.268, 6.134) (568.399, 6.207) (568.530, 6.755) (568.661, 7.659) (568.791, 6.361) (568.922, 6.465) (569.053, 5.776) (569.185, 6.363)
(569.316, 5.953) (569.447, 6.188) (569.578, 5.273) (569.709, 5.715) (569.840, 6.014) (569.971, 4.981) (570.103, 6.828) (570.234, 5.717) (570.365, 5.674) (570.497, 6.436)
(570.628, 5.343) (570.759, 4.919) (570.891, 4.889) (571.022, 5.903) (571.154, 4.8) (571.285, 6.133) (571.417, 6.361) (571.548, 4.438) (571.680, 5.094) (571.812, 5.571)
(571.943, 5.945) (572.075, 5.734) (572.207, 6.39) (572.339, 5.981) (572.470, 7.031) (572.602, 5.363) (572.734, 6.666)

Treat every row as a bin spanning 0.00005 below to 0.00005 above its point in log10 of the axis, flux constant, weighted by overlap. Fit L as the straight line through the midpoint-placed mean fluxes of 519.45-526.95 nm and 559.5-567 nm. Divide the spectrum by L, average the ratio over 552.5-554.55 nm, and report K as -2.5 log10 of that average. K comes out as 0.11 mag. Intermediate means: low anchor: 6.76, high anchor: 6.08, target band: 5.66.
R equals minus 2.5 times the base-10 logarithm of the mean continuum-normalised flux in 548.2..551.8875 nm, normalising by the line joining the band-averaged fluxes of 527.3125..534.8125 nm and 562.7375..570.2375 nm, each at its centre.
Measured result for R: 0.12 mag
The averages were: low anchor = 6.84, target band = 5.8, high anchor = 6.17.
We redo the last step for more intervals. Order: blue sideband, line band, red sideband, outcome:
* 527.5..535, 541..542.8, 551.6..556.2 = 0.09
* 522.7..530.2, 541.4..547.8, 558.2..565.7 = 0.13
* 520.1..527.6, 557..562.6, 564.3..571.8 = 0.01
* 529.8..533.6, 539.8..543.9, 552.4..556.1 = 0.06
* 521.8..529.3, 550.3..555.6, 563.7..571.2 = 0.13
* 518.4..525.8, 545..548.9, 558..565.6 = 0.10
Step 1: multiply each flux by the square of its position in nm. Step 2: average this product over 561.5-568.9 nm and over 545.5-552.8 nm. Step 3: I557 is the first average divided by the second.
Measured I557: 1.12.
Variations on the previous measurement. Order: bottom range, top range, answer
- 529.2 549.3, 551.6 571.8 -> 1.04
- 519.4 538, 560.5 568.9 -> 1.03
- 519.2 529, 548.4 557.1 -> 0.94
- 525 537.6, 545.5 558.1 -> 0.93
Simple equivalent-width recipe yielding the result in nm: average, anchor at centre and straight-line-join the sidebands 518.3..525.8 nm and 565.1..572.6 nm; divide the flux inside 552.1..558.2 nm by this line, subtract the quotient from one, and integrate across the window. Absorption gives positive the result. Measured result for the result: 0.29 nm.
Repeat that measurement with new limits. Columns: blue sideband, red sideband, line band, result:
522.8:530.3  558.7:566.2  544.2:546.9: 0.315 nm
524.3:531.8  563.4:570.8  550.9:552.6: 0.247 nm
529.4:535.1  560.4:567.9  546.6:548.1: 0.185 nm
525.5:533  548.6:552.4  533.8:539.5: -0.046 nm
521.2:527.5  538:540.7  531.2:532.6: 0.053 nm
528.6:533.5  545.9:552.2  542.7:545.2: 0.061 nm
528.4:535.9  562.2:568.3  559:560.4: 0.039 nm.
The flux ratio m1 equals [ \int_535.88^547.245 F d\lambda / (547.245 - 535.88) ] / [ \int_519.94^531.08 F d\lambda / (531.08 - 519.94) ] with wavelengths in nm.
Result 0.9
